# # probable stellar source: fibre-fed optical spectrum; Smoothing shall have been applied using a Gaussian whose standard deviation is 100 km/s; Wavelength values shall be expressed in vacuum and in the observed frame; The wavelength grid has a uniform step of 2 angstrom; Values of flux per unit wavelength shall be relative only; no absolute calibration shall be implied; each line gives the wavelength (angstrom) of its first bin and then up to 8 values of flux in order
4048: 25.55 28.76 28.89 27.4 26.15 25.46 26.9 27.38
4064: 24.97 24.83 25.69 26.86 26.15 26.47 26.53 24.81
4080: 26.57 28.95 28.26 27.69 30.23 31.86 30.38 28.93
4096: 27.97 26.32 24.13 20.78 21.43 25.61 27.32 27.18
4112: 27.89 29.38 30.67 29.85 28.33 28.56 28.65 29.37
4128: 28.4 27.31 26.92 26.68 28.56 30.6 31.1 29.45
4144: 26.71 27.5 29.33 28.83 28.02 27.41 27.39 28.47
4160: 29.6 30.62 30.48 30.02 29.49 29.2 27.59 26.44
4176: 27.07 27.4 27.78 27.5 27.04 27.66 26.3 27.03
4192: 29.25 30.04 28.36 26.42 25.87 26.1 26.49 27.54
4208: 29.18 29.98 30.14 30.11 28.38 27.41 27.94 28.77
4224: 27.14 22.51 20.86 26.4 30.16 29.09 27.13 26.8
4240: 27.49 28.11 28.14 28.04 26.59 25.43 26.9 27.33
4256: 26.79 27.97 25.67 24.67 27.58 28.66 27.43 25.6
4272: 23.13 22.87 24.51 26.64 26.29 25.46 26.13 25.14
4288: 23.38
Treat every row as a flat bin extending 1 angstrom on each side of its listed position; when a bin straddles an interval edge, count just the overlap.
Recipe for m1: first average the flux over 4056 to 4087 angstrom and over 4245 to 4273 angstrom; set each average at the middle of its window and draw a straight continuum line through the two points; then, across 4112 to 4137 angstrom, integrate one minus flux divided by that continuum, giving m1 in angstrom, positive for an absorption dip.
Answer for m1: -1.9 angstrom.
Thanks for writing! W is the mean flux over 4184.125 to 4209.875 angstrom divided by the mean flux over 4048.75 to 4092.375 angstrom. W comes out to 1.01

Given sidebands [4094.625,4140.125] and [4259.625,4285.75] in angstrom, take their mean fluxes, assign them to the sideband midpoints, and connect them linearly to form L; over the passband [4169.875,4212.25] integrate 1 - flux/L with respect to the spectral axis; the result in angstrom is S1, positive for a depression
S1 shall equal -1.6 angstrom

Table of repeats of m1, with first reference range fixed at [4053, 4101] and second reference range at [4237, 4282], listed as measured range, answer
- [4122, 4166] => -2.93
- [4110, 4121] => -0.84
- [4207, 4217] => -1.10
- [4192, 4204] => -0.34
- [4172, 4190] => -0.28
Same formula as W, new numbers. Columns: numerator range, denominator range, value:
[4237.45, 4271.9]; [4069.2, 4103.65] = 0.99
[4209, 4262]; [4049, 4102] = 1.01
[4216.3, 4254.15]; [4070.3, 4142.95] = 0.97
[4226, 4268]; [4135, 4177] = 0.94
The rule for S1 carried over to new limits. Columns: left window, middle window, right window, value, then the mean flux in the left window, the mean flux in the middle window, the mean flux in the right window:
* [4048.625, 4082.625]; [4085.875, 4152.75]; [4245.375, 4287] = -3.9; 26.6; 28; 26.1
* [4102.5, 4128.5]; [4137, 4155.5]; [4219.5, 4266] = -0.8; 27.7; 28.7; 26.9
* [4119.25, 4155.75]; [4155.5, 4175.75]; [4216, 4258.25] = -0.6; 28.4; 28.9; 27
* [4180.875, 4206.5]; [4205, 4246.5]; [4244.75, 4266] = -0.9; 27.4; 27.7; 26.8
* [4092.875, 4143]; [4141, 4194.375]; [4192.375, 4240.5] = -1.3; 27.7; 28.3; 27.5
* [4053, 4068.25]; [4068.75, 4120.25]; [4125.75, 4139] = -0.4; 26.1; 27.3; 28.2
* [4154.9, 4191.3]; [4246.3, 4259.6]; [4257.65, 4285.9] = -0.3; 28.2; 26.8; 25.8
